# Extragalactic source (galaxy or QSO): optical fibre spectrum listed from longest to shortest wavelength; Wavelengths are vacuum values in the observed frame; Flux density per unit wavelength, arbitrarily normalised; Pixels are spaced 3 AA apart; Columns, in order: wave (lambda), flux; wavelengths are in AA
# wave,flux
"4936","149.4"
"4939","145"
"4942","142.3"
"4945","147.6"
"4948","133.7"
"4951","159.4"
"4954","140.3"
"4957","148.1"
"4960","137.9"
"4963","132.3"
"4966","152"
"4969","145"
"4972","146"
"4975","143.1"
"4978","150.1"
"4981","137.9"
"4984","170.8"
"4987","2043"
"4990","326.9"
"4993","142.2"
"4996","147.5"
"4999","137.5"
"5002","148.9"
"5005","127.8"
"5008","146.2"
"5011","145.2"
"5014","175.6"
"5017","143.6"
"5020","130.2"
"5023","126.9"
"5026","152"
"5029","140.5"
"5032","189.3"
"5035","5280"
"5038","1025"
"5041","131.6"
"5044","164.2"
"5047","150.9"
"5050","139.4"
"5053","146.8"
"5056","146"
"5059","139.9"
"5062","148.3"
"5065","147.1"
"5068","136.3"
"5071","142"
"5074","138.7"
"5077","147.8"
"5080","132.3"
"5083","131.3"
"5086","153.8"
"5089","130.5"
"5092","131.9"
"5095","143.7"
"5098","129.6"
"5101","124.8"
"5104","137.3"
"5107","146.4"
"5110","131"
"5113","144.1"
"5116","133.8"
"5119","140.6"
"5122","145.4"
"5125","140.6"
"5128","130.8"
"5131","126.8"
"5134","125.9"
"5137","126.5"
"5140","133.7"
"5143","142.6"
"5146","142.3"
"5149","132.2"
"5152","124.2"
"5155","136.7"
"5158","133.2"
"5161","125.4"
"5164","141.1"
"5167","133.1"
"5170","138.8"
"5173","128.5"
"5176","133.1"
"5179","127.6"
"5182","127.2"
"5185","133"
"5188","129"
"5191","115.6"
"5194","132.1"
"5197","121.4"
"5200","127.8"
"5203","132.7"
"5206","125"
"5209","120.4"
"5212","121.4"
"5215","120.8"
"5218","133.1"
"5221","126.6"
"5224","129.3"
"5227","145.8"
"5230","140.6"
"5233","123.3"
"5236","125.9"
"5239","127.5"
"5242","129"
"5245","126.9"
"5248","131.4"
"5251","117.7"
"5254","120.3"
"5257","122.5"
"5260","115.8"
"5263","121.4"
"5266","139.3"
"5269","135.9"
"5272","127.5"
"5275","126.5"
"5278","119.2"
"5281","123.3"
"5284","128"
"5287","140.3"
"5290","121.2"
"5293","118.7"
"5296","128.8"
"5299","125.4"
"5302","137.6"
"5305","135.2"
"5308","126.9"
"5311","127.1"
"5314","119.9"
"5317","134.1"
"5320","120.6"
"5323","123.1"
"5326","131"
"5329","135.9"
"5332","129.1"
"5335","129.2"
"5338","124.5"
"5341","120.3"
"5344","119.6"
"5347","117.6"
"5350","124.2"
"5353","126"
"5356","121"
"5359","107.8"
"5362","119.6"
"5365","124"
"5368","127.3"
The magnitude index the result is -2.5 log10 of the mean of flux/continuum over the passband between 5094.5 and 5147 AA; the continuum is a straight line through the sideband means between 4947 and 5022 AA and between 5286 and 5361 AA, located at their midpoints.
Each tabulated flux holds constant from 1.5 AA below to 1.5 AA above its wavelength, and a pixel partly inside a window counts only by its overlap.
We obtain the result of 0.348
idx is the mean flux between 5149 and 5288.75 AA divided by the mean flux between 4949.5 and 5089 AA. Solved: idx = 0.4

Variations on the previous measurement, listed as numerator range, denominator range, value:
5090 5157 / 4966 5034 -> 0.49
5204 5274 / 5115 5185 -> 0.95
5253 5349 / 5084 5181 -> 0.94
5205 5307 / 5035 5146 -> 0.55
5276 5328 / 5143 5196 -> 0.97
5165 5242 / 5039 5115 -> 0.88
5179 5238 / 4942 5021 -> 0.57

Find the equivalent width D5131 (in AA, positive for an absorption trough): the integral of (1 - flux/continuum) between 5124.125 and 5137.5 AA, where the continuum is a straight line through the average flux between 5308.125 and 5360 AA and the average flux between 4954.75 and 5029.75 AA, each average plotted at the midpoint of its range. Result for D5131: 4.0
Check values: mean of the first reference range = 228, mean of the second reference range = 124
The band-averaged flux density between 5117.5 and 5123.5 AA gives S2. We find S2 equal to 143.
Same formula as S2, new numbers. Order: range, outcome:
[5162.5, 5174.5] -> 135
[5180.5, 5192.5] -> 126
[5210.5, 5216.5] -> 121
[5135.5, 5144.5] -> 134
